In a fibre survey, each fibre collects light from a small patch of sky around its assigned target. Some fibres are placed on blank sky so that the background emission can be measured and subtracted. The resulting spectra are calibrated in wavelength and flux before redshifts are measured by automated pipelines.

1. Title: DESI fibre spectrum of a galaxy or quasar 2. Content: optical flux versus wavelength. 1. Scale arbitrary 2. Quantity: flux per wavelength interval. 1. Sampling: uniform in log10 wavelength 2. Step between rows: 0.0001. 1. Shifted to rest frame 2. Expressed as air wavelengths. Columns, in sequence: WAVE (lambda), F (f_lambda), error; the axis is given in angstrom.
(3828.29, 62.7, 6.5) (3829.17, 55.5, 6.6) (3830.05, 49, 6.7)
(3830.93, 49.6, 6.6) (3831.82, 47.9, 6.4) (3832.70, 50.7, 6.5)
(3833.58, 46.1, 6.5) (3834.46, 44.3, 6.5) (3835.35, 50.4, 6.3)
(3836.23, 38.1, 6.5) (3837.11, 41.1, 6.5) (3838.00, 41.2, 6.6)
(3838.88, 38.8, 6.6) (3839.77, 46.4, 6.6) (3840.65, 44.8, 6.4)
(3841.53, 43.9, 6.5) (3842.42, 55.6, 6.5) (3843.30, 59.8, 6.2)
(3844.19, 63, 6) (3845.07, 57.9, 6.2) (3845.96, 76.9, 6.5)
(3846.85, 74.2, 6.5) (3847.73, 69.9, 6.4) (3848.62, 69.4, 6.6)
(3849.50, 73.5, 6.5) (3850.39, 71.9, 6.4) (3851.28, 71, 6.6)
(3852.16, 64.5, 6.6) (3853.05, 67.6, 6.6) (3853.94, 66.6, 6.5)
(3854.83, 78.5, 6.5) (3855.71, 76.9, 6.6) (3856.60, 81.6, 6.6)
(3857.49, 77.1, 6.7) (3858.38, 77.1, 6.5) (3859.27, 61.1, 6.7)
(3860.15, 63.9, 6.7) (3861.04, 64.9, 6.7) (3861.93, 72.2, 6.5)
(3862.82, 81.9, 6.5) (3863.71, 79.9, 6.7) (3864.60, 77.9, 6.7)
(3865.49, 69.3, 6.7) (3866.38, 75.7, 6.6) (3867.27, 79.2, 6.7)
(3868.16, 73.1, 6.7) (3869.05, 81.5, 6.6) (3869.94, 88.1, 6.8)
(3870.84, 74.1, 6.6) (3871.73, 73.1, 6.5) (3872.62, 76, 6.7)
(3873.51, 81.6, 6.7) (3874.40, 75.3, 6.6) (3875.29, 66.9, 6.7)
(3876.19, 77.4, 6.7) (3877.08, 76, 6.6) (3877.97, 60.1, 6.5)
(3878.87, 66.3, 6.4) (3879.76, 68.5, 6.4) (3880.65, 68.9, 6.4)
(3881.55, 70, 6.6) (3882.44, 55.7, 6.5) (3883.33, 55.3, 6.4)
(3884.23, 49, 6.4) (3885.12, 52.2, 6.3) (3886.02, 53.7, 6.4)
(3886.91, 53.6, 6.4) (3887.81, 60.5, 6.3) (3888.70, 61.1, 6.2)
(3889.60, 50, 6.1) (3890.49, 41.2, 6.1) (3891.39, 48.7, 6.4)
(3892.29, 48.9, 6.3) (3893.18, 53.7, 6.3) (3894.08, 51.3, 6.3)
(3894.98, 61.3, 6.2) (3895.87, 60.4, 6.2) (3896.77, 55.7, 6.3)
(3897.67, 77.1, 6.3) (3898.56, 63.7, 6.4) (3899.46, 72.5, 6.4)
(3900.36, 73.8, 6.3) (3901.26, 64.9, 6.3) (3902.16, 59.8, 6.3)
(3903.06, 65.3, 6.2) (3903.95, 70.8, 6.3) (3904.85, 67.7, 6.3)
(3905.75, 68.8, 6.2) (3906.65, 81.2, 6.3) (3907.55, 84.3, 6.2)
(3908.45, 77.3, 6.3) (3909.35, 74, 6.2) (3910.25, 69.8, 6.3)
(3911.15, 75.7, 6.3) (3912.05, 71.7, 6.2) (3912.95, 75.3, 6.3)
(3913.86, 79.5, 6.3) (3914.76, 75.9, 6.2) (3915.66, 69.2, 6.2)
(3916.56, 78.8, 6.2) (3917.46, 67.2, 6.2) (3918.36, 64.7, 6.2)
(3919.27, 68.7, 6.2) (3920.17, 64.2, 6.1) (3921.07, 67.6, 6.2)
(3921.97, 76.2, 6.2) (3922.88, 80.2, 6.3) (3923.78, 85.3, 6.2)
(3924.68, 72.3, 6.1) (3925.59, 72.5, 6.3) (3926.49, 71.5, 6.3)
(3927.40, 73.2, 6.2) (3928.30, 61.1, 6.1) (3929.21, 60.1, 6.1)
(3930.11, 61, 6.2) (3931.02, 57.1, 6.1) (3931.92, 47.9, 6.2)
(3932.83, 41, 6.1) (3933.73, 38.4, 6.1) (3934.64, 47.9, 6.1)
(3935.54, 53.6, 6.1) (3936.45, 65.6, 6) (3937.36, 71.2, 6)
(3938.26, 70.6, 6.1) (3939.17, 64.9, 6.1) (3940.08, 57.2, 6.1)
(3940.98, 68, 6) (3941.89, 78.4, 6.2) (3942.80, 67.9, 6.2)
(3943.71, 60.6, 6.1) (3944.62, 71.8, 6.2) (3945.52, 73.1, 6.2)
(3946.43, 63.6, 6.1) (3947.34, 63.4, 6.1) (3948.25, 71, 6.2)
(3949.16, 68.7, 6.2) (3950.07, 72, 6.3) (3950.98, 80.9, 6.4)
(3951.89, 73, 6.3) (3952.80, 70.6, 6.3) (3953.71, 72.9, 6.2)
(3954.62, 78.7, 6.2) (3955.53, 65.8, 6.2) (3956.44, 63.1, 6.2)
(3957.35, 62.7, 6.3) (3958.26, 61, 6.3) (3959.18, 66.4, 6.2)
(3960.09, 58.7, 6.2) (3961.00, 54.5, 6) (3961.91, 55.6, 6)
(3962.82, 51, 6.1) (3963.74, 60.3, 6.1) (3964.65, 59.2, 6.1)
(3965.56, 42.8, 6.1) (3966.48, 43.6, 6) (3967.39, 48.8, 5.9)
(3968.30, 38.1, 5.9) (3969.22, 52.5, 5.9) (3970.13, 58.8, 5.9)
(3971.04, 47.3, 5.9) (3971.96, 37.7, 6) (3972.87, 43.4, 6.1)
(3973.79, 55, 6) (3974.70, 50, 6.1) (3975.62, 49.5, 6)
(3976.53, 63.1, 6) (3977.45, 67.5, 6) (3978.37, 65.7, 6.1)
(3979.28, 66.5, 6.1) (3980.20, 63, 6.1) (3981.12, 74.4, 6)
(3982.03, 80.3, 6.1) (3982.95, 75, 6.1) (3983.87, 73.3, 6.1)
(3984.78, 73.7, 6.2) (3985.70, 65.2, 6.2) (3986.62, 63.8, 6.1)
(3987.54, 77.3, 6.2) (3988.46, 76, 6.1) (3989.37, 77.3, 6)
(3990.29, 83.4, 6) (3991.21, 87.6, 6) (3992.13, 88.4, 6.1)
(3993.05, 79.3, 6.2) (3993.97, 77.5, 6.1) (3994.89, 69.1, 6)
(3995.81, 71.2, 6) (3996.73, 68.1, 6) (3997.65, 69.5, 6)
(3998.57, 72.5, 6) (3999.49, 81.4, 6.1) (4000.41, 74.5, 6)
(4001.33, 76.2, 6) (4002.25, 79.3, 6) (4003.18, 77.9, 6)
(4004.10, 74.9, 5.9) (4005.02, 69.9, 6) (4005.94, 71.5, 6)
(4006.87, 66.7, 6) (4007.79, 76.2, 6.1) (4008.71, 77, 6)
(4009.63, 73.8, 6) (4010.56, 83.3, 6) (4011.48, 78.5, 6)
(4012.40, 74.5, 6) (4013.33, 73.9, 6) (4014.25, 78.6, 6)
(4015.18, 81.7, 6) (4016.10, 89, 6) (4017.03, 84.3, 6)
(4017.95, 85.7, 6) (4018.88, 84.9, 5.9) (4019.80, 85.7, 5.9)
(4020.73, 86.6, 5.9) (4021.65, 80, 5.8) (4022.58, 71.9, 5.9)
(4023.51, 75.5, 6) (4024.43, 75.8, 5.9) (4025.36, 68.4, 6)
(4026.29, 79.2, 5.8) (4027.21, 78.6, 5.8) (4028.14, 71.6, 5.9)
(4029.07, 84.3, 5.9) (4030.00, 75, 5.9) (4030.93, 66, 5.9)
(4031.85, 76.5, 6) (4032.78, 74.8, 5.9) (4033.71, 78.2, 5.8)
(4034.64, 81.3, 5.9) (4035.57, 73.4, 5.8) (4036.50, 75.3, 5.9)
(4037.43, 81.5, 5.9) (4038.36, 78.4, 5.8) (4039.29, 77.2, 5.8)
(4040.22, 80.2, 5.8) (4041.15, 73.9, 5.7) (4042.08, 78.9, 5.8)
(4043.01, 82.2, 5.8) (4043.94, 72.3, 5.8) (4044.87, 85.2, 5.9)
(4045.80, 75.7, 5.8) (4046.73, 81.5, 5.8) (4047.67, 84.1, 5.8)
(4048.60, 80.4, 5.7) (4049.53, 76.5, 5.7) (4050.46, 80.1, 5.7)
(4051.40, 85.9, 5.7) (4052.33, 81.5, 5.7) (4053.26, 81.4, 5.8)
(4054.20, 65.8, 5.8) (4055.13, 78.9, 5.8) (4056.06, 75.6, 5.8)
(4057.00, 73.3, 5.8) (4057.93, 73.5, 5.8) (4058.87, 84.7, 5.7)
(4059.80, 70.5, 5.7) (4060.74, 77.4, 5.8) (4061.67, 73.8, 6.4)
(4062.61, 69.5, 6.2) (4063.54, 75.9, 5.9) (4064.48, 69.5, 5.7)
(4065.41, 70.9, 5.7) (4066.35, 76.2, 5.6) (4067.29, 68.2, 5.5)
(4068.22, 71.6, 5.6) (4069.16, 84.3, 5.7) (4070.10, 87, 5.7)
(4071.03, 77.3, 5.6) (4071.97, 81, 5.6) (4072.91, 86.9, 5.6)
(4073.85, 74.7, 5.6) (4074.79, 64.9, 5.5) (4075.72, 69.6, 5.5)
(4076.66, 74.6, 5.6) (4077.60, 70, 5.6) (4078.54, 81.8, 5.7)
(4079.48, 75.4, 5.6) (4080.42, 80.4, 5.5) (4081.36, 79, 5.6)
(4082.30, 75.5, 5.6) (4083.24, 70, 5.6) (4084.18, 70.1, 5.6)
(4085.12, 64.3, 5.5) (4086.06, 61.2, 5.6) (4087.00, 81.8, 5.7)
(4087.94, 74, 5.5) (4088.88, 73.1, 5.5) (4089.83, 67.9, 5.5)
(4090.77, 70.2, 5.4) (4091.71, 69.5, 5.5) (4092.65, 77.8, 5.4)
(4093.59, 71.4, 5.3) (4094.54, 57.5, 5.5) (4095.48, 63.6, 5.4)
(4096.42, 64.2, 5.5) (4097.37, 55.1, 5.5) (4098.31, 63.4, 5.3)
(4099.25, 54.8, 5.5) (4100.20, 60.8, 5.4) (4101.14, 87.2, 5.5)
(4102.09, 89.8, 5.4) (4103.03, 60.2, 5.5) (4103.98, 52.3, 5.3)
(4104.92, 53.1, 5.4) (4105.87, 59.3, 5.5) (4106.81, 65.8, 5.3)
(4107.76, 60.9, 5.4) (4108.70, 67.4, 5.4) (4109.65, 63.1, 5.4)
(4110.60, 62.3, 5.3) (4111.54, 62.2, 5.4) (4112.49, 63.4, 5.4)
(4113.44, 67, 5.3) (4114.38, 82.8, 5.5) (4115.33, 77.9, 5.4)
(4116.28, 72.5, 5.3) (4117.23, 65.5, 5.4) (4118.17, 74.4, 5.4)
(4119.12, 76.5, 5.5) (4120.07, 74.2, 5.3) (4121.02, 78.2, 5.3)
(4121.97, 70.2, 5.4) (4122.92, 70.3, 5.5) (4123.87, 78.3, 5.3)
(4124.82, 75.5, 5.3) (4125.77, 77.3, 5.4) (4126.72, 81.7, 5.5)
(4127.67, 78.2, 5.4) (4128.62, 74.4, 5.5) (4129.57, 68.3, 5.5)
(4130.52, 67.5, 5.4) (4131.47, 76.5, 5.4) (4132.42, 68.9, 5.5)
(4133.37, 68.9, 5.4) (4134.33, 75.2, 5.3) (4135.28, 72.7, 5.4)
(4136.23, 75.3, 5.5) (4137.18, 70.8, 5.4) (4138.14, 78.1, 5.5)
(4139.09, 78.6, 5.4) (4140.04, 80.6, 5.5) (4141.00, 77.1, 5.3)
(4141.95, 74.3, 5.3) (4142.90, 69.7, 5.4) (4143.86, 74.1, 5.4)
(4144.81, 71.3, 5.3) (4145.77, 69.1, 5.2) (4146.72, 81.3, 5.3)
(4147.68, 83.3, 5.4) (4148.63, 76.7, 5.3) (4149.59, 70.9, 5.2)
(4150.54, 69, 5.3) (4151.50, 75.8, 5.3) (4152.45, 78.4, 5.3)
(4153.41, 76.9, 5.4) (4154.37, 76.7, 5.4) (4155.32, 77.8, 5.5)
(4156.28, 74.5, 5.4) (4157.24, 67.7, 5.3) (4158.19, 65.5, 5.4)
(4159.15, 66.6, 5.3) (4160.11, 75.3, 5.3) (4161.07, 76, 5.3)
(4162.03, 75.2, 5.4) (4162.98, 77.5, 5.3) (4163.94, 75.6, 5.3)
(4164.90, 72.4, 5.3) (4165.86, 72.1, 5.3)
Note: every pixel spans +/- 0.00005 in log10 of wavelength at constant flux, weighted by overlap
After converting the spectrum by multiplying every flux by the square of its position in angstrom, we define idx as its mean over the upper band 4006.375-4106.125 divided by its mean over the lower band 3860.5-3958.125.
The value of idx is 1.2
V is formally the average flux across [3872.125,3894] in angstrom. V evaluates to 61.1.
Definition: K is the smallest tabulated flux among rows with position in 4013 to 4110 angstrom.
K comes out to 52.3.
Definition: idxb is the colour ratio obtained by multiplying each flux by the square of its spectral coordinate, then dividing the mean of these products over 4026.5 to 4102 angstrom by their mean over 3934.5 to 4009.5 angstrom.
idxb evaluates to 1.17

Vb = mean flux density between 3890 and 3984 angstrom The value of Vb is 64.1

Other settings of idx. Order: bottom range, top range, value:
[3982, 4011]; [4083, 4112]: 0.93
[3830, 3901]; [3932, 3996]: 1.06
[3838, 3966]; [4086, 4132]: 1.16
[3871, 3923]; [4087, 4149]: 1.19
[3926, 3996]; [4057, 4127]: 1.19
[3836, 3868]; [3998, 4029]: 1.28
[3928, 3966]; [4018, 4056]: 1.30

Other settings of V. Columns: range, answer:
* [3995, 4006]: 73.9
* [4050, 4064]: 76.5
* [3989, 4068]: 77.1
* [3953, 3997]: 63.9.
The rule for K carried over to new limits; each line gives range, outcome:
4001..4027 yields 66.7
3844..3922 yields 41.2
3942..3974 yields 37.7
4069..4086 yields 64.3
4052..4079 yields 64.9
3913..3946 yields 38.4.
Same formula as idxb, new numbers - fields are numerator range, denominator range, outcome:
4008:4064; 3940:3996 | 1.24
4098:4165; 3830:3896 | 1.31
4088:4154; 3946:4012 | 1.14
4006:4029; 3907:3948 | 1.21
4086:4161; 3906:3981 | 1.22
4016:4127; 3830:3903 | 1.29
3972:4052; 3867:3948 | 1.19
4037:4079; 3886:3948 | 1.26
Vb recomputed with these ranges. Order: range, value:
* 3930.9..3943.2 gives 59.3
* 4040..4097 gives 74.9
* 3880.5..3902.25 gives 58.3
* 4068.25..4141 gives 71.6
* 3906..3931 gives 72.2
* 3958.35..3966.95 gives 54.9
